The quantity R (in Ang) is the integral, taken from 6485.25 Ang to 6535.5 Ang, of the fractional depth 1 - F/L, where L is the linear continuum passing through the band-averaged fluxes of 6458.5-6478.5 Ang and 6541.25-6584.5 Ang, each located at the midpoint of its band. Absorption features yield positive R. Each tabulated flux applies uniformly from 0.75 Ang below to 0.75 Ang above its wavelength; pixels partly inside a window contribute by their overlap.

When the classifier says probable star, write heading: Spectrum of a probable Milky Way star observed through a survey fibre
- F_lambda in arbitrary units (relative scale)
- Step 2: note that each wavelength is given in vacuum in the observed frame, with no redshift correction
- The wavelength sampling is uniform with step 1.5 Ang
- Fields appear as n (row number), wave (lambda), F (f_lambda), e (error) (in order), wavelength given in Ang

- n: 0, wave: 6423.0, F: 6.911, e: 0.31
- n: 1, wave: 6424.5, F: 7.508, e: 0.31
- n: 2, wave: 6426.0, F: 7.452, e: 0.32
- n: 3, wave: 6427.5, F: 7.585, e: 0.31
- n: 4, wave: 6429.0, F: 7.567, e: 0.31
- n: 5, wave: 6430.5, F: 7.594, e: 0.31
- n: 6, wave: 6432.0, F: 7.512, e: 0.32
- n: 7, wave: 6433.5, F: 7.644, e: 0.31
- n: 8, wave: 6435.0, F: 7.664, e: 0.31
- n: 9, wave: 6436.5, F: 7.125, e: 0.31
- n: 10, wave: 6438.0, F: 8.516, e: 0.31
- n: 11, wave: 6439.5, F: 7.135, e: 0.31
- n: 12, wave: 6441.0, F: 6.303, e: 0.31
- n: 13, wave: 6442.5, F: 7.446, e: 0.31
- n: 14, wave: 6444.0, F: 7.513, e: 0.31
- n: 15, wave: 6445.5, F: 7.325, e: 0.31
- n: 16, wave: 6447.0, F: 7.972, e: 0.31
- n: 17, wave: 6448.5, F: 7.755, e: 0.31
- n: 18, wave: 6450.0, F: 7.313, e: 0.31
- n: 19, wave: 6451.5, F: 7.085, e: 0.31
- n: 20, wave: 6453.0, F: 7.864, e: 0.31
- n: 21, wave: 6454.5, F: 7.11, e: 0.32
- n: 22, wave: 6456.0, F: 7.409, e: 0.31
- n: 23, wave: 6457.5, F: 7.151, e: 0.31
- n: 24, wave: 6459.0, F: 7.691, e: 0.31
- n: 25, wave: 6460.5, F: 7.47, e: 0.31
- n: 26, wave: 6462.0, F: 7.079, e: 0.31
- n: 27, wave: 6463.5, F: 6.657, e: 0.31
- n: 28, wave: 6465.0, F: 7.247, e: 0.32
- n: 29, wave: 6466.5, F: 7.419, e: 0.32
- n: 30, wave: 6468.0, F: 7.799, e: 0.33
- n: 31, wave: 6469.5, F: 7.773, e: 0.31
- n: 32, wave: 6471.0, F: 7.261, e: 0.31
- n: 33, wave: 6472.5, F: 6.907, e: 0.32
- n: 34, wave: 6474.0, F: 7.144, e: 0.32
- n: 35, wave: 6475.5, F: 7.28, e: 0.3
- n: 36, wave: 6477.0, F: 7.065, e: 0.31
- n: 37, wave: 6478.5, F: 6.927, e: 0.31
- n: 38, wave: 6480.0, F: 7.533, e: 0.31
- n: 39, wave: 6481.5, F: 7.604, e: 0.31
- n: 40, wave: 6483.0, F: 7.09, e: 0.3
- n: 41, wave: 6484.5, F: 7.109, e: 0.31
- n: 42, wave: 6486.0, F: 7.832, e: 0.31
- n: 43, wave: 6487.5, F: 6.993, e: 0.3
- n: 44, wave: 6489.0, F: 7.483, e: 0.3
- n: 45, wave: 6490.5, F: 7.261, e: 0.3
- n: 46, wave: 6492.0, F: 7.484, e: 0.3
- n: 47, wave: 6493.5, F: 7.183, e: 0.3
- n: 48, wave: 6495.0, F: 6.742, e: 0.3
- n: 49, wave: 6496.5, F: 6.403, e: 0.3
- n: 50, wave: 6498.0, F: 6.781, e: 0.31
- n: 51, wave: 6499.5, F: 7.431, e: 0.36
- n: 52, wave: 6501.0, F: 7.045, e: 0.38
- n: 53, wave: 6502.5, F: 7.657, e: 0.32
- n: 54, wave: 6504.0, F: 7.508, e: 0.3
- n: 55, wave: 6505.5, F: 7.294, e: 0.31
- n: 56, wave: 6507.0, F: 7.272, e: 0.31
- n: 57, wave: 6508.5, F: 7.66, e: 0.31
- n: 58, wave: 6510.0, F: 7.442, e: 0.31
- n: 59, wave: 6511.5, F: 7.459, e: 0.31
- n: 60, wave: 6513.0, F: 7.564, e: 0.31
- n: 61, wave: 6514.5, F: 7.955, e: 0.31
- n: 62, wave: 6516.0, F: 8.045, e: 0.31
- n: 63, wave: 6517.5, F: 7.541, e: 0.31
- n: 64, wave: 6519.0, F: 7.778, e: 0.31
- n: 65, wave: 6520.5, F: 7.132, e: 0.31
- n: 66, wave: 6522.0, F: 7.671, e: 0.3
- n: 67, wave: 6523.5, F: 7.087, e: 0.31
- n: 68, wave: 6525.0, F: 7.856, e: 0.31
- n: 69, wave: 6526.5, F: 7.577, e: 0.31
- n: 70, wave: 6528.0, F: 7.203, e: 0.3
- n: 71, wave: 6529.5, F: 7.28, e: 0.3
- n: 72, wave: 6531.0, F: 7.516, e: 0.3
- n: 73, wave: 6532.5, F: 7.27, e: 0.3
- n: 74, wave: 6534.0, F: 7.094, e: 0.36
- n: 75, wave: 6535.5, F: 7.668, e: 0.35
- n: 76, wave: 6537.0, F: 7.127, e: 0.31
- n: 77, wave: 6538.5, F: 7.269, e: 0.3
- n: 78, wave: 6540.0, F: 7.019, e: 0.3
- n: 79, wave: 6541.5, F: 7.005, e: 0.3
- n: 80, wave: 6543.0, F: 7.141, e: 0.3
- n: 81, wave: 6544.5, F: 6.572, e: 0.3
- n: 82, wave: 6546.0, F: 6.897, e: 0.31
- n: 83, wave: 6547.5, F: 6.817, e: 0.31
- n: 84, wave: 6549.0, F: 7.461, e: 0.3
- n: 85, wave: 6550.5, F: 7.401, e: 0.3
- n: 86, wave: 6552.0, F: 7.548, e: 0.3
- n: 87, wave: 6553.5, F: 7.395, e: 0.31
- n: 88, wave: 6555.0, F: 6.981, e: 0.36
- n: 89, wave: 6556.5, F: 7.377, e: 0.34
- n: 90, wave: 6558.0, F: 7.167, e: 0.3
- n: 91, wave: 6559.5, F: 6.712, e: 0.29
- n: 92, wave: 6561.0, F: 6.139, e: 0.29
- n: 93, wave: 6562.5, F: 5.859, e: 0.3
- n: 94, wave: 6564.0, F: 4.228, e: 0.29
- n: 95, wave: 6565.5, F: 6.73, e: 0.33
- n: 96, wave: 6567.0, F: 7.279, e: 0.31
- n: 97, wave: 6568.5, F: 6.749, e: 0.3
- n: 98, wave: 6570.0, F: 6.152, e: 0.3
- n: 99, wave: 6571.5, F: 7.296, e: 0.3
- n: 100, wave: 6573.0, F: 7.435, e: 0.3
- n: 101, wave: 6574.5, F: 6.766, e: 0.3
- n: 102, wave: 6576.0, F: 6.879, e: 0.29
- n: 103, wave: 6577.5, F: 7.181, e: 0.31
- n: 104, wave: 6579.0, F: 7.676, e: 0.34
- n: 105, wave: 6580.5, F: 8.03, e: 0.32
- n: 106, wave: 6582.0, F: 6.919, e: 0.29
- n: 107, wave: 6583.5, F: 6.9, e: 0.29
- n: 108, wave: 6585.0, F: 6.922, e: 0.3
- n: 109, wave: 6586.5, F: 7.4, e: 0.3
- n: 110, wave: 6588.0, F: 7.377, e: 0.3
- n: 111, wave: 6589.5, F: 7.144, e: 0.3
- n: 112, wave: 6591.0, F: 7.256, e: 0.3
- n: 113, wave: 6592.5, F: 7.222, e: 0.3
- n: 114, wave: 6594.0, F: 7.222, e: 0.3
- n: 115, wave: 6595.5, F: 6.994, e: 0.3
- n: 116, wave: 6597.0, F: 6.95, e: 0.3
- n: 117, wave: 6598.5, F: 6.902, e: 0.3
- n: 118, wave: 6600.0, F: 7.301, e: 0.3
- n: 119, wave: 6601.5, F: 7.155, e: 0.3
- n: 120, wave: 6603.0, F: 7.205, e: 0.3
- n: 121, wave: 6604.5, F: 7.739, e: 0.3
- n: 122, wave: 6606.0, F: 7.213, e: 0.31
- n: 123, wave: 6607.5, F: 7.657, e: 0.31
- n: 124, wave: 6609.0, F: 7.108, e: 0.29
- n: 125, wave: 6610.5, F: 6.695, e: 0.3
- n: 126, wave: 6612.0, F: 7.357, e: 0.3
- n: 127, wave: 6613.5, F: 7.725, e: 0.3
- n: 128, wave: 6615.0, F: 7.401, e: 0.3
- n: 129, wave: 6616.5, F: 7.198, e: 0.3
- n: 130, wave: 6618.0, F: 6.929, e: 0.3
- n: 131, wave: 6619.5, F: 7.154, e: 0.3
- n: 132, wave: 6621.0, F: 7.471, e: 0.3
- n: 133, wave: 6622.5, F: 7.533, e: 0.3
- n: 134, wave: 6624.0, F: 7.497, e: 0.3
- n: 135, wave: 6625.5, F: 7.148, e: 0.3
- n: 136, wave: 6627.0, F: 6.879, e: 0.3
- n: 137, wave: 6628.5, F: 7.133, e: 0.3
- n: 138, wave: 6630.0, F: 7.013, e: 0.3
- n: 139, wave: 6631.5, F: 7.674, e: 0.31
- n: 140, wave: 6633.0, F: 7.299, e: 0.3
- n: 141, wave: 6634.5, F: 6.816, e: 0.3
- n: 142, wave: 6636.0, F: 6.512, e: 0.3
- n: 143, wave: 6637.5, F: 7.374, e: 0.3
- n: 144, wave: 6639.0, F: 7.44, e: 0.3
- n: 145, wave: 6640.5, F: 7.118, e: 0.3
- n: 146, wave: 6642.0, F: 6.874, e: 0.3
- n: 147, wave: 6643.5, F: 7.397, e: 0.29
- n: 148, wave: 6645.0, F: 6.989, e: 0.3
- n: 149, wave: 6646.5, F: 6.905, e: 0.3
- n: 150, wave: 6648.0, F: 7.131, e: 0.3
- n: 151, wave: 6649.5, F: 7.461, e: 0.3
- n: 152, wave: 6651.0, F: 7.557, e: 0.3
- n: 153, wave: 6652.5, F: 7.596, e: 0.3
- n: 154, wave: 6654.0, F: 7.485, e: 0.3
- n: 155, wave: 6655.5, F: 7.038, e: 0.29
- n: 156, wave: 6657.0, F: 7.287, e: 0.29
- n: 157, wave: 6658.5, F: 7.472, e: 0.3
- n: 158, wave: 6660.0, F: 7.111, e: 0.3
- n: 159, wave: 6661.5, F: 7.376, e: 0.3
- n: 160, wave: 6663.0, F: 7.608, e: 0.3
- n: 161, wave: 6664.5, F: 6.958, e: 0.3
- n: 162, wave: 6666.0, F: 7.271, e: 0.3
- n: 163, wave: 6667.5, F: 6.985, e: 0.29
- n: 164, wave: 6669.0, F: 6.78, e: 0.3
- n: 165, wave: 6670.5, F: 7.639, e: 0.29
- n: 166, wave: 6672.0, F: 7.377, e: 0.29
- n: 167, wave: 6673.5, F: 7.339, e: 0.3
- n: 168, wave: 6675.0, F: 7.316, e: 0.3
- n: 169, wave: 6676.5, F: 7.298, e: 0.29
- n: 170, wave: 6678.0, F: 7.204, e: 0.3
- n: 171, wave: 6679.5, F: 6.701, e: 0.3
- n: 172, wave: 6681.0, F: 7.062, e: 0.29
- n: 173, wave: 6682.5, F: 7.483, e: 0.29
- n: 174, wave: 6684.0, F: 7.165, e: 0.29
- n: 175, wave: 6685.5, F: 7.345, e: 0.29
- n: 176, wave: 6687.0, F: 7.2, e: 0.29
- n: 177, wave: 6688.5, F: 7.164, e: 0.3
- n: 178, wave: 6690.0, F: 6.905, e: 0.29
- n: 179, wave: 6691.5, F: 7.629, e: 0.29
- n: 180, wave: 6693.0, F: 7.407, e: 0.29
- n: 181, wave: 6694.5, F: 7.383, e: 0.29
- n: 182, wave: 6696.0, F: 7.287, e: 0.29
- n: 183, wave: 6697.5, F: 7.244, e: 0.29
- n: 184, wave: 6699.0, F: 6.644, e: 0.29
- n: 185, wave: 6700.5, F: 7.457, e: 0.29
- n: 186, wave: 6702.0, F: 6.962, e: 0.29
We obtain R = -1.9 Ang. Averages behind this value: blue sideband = 7.27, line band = 7.38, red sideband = 6.92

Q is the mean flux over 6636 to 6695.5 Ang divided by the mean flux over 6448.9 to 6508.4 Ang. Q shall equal 1.00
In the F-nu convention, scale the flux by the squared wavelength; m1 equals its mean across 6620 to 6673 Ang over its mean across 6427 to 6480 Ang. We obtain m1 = 1.04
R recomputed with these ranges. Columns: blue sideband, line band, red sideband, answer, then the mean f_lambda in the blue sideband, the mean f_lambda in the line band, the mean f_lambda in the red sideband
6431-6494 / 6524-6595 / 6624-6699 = 2.20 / 7.36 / 7.07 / 7.22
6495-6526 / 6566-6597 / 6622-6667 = 0.78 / 7.41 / 7.13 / 7.23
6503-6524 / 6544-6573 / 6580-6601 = 2.09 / 7.54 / 6.8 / 7.17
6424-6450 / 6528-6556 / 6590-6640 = 0.53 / 7.5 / 7.19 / 7.22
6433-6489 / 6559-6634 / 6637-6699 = 2.13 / 7.36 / 7.08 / 7.24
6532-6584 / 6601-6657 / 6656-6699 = -0.87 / 6.97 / 7.24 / 7.24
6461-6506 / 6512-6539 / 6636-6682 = -0.93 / 7.23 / 7.48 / 7.23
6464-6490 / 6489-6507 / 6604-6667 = 0.31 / 7.31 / 7.18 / 7.25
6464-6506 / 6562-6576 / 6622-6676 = 1.38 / 7.26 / 6.53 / 7.23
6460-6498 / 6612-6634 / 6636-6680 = -0.17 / 7.22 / 7.29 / 7.23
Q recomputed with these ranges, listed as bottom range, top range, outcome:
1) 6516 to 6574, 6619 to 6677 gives 1.02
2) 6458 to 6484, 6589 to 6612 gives 0.99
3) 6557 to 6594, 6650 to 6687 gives 1.05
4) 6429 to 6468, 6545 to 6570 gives 0.91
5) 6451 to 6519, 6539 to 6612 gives 0.96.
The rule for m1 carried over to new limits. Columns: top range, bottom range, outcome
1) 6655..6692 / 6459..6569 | 1.05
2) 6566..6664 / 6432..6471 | 1.02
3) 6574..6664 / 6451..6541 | 1.02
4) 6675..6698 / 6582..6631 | 1.03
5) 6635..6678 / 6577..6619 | 1.02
